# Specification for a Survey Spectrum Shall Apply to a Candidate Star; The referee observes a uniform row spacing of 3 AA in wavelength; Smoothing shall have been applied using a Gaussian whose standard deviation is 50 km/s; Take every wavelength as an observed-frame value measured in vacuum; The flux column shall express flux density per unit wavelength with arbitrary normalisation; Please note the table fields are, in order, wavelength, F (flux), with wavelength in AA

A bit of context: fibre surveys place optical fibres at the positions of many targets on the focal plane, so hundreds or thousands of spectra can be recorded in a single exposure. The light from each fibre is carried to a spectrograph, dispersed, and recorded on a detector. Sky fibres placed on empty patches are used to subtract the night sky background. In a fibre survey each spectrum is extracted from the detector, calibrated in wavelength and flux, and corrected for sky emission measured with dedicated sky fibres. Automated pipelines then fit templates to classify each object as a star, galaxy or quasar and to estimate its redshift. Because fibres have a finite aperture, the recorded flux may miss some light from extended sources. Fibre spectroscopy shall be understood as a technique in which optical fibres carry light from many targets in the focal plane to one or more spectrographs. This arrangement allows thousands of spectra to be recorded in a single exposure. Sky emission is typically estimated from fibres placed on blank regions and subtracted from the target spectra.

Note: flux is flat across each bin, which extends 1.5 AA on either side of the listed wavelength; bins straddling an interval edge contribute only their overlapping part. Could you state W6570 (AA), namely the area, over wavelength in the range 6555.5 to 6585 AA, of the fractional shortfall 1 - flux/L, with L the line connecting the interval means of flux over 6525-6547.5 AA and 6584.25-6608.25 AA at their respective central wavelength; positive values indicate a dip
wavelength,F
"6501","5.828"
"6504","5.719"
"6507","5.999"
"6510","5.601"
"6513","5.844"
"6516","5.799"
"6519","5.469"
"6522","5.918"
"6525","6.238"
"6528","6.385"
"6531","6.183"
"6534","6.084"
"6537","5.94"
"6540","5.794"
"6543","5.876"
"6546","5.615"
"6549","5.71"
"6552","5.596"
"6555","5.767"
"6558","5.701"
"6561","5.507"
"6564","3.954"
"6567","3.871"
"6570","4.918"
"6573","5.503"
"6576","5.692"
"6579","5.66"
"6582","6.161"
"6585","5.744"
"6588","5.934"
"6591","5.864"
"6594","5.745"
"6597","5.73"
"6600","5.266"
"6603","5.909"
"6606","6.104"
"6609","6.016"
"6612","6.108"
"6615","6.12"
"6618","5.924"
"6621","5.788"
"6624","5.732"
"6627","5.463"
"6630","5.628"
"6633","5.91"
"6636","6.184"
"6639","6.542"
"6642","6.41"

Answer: 3.10 AA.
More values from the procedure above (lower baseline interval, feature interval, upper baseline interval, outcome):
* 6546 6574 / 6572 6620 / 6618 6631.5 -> -3.36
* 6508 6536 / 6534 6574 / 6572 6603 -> 3.14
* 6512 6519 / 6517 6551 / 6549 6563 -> -1.48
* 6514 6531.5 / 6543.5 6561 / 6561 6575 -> -1.80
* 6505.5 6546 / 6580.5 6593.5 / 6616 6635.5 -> -0.18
